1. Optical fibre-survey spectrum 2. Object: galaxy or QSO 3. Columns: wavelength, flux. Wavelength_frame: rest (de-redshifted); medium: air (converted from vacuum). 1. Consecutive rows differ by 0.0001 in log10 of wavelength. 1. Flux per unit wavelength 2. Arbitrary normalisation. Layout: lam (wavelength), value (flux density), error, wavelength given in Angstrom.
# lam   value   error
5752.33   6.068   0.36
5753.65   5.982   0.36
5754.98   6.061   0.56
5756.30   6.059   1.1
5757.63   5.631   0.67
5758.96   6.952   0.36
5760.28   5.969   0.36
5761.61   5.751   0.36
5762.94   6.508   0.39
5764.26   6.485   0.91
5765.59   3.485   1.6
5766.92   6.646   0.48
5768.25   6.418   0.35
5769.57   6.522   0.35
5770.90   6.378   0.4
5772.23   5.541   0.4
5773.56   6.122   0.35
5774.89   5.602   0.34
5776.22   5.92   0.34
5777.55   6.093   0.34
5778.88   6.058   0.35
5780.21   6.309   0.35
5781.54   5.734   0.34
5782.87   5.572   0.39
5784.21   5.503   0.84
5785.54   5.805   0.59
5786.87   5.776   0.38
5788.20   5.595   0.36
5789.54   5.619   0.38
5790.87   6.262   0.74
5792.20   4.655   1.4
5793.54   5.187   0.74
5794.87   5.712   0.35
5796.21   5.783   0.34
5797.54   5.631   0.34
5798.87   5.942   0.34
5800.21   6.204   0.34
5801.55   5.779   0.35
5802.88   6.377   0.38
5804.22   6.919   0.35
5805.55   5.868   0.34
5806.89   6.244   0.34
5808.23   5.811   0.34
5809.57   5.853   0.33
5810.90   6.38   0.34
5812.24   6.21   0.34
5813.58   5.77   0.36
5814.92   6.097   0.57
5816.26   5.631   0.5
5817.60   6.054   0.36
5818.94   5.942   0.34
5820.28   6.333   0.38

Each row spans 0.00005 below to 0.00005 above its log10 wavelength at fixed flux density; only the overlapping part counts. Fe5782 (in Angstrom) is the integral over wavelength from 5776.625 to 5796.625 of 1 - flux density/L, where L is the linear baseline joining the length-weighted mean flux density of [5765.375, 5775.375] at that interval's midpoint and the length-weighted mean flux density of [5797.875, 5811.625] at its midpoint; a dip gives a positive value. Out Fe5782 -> 1.1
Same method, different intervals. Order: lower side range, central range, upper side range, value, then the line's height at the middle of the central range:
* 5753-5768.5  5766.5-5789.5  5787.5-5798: -0.8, 5.75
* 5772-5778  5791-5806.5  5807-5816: 0.3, 5.96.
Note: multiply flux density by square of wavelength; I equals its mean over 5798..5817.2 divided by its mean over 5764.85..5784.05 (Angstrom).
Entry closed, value 1.05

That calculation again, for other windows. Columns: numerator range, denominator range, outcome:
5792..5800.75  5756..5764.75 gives 0.92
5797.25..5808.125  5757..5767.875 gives 1.05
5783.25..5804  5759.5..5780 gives 0.97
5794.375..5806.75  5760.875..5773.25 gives 1.02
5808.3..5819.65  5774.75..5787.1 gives 1.03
